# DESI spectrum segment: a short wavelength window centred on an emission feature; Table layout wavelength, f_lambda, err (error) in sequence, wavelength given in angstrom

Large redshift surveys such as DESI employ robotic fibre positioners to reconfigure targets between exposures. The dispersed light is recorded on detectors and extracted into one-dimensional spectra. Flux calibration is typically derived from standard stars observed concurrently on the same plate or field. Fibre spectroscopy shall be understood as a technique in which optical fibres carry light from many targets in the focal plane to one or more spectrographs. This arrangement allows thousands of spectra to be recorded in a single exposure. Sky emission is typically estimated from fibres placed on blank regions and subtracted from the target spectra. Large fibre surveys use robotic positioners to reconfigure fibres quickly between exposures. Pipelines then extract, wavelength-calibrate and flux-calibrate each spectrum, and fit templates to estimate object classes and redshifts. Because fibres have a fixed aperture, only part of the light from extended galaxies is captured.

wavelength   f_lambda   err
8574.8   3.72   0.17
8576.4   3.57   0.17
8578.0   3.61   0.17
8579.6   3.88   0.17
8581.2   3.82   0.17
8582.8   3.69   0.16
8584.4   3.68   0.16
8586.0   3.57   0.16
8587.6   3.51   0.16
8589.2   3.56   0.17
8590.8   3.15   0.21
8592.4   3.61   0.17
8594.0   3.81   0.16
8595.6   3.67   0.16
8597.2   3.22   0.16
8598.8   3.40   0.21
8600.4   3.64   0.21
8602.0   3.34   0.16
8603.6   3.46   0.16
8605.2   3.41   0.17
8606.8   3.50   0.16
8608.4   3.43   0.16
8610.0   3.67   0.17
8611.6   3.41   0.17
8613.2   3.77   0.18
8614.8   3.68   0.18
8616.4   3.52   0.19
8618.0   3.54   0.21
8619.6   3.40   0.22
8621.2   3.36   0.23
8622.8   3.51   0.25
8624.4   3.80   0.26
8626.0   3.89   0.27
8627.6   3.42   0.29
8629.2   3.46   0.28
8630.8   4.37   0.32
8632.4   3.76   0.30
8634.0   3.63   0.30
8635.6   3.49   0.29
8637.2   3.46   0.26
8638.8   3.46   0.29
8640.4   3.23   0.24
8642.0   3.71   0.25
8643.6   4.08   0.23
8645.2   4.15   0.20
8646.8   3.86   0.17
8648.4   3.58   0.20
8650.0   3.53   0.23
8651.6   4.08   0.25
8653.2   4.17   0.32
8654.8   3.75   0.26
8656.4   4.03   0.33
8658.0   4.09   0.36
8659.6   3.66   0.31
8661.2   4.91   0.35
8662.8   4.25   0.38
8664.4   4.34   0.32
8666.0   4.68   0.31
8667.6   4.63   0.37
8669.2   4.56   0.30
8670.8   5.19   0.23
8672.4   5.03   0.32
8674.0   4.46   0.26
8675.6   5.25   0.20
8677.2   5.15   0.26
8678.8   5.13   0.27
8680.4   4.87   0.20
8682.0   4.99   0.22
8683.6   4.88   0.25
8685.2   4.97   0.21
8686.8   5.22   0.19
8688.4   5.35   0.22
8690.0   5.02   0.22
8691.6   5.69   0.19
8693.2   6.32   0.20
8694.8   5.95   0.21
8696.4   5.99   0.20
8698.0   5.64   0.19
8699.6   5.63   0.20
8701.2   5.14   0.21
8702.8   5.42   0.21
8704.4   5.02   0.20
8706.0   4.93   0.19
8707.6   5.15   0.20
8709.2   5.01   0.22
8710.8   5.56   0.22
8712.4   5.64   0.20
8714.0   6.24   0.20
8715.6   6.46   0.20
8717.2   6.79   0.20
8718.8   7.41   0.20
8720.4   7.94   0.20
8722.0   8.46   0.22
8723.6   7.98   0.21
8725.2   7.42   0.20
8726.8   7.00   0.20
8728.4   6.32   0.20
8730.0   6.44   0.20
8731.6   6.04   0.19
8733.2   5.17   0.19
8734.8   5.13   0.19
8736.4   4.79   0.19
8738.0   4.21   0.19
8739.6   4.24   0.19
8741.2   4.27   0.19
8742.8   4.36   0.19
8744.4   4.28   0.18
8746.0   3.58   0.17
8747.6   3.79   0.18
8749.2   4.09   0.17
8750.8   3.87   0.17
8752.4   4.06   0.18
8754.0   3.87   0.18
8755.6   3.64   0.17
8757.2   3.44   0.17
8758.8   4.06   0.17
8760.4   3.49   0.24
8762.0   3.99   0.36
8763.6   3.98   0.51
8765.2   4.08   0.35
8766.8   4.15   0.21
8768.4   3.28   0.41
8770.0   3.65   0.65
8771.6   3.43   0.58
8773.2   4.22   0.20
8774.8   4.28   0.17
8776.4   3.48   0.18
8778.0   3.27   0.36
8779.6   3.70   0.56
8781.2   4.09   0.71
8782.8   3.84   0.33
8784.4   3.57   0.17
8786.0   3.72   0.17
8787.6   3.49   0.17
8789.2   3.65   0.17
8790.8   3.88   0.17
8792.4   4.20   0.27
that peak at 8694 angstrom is H-alpha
